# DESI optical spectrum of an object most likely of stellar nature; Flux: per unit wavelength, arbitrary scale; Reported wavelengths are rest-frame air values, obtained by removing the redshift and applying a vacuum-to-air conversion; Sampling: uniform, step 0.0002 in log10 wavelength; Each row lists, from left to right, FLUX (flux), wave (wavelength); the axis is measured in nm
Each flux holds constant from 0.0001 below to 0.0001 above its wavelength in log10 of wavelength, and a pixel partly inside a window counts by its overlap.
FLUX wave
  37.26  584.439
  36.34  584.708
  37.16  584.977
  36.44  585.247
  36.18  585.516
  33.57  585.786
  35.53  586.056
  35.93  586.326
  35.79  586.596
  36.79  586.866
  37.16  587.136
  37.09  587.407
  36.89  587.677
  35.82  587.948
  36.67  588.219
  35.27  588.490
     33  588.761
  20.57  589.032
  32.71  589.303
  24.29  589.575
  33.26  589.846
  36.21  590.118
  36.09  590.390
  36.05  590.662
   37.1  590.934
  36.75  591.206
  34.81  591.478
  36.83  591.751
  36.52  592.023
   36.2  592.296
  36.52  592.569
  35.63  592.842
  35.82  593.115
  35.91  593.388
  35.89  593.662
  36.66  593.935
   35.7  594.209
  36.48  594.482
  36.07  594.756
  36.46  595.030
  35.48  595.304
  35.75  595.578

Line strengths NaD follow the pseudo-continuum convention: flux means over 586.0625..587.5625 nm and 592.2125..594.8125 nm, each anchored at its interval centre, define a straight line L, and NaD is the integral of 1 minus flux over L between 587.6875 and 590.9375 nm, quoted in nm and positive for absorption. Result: 0.29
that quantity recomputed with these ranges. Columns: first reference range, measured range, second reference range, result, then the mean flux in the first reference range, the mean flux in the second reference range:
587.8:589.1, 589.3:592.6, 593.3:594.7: -0.05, 32.9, 36.1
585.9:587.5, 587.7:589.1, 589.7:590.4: 0.09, 36.3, 34.9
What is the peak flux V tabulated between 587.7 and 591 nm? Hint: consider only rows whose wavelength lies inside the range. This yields 37.1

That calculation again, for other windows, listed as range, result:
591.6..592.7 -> 36.83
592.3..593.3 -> 36.52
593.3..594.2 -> 36.66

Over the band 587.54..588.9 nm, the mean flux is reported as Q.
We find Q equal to 35.5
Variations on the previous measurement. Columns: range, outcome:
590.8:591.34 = 36.9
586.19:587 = 36.2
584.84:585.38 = 36.8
